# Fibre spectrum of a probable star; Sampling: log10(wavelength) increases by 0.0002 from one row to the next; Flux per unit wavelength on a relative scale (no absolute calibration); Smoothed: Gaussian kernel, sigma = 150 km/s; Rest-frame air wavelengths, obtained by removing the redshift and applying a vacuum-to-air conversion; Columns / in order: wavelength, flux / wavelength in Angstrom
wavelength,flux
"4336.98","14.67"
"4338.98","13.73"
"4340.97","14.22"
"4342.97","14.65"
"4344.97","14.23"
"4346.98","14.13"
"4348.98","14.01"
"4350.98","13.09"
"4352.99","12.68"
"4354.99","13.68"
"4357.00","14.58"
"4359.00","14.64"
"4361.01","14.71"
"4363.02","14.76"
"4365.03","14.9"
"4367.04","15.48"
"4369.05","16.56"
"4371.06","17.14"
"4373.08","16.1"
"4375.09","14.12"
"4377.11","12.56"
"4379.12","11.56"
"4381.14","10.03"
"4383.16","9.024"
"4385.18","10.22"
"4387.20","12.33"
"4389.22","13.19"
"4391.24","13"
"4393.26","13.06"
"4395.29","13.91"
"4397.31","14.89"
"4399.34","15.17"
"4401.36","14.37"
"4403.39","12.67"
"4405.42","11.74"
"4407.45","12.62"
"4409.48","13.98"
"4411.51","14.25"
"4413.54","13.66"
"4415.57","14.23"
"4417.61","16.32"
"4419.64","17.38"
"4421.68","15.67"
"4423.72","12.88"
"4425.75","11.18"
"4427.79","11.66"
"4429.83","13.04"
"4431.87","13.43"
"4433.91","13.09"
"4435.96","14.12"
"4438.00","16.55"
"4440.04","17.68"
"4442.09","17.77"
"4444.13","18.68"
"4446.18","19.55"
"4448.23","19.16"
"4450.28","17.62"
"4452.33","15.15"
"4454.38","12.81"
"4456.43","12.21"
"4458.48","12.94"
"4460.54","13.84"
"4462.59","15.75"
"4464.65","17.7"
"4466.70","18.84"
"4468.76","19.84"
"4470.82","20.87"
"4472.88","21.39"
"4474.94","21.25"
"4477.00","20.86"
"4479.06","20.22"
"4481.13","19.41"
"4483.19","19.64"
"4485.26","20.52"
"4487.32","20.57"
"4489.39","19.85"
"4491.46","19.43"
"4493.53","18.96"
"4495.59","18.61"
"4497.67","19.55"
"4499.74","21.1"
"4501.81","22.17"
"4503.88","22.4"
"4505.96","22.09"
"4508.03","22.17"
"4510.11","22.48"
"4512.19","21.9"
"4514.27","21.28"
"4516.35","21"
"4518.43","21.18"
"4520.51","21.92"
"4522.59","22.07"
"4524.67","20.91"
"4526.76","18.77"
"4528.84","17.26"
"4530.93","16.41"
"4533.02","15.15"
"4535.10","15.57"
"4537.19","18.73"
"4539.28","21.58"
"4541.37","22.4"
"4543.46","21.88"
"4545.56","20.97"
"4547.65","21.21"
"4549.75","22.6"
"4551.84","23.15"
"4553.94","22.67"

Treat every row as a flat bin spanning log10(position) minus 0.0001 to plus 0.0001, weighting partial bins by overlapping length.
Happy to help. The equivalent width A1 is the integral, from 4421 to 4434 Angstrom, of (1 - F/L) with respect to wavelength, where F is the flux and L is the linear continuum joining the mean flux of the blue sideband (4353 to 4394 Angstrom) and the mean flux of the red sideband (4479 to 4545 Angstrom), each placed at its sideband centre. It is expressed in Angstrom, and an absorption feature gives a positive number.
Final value 2.6 Angstrom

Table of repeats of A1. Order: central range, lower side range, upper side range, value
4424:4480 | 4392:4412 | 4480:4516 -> 2.9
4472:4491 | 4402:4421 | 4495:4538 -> -2.4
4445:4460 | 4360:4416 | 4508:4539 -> 0.8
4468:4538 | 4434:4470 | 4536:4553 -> -3.8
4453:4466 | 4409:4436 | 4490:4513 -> 2.2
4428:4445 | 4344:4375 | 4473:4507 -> 2.6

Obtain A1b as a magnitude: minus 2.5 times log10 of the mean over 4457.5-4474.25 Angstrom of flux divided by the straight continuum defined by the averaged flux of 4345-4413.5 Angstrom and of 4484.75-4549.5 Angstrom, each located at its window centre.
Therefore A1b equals 0.01 mag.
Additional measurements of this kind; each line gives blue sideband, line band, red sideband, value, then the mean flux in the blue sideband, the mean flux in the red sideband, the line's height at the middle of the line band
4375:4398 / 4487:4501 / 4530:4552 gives -0.13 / 12.2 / 19.9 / 17.5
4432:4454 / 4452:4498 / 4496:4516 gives 0.05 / 16.7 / 21.6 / 19.2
